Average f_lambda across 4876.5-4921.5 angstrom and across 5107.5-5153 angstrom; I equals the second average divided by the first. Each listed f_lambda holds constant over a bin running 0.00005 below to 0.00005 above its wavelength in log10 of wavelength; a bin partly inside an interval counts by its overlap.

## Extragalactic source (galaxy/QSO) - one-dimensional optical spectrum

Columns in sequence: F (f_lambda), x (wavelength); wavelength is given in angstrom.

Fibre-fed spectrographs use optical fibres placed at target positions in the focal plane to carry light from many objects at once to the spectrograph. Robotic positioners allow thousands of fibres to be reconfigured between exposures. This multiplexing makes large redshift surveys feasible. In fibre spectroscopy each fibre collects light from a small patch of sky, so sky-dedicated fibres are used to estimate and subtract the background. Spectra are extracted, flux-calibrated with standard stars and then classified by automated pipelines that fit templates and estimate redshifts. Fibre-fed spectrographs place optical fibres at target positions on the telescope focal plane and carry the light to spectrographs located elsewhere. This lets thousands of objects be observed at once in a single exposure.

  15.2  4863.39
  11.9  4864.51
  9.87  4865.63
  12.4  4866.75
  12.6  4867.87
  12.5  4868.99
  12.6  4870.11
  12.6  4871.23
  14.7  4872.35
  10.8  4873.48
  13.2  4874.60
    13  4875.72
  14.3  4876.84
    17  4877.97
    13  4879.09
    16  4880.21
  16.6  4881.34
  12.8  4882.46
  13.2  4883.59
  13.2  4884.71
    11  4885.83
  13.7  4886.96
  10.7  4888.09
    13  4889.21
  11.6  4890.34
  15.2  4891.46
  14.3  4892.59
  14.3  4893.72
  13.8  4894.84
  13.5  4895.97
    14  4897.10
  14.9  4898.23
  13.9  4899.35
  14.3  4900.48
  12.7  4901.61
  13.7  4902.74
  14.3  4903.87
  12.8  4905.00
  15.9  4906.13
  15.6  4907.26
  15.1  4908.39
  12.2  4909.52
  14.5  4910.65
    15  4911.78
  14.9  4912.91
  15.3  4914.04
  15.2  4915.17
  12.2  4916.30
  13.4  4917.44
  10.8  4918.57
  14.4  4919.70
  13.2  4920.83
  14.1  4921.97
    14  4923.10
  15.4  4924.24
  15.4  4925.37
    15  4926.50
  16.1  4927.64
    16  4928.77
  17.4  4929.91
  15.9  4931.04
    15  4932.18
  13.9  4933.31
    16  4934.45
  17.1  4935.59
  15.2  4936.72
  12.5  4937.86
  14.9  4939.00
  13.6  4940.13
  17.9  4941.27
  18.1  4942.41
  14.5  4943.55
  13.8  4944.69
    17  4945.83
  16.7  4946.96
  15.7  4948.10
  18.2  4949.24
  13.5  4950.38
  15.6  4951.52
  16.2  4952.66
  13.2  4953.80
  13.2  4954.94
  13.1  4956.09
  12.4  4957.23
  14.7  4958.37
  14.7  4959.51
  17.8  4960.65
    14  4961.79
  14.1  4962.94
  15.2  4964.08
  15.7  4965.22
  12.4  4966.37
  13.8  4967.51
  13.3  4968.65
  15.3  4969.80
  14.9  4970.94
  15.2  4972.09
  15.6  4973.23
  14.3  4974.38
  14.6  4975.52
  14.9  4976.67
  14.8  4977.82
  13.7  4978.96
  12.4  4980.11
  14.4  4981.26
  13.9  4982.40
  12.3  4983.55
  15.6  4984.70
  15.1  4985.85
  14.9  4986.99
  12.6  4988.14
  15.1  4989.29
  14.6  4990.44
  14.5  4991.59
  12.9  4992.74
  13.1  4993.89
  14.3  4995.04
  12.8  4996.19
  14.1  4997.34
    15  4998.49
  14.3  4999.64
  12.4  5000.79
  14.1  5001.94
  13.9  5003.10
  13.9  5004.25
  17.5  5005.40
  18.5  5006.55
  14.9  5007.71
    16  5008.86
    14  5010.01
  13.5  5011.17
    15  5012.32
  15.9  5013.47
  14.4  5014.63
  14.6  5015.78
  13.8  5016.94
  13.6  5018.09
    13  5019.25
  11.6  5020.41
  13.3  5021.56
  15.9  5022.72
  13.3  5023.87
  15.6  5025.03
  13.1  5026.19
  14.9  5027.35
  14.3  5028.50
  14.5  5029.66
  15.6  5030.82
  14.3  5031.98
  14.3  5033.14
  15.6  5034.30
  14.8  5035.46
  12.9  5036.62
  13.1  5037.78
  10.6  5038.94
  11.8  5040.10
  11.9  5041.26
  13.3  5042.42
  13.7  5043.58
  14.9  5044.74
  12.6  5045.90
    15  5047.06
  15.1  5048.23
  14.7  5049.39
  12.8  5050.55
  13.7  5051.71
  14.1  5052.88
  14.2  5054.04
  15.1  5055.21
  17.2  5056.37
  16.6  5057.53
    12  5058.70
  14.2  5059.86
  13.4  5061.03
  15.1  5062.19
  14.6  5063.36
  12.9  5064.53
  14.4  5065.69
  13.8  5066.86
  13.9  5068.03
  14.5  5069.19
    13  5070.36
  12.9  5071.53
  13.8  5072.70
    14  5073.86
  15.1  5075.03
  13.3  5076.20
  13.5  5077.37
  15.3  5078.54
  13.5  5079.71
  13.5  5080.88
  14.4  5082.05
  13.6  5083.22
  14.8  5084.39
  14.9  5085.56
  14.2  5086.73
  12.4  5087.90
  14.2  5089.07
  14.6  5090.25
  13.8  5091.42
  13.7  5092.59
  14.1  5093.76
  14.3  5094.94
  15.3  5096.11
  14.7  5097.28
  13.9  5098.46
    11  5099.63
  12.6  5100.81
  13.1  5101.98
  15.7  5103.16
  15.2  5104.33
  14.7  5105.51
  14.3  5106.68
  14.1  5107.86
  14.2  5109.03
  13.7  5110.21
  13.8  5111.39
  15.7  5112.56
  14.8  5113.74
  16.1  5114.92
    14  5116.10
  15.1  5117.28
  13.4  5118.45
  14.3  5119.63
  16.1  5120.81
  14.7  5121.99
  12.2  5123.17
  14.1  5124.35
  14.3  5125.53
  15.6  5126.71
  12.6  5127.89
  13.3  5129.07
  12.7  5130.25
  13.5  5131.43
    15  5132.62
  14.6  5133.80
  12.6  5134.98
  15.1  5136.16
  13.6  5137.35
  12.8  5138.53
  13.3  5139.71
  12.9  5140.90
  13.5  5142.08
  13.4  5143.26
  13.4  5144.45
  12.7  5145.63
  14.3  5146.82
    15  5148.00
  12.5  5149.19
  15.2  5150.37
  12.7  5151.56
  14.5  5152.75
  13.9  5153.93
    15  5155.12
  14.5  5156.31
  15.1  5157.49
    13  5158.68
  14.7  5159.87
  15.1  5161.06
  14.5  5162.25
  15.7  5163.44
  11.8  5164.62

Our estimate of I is 1.01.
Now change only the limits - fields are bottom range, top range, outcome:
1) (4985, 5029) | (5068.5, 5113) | 0.98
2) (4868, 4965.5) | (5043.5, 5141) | 0.98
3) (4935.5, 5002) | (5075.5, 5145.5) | 0.96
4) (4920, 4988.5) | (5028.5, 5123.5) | 0.95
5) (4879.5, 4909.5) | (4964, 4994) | 1.03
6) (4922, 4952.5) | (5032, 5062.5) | 0.90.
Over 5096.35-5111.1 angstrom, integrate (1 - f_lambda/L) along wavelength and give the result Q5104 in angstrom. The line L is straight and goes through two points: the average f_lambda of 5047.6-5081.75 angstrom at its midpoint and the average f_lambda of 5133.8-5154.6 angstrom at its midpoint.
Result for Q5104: -0.1 angstrom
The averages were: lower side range 14.1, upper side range 13.6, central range 14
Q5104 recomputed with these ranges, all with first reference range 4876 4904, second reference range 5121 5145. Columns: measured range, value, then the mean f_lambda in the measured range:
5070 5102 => -0.3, 13.9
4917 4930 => -0.7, 14.5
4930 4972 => -3.8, 15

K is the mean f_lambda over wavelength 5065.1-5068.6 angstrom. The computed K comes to 14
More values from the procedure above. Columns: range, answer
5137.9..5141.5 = 13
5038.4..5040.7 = 11.2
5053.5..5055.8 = 14.7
